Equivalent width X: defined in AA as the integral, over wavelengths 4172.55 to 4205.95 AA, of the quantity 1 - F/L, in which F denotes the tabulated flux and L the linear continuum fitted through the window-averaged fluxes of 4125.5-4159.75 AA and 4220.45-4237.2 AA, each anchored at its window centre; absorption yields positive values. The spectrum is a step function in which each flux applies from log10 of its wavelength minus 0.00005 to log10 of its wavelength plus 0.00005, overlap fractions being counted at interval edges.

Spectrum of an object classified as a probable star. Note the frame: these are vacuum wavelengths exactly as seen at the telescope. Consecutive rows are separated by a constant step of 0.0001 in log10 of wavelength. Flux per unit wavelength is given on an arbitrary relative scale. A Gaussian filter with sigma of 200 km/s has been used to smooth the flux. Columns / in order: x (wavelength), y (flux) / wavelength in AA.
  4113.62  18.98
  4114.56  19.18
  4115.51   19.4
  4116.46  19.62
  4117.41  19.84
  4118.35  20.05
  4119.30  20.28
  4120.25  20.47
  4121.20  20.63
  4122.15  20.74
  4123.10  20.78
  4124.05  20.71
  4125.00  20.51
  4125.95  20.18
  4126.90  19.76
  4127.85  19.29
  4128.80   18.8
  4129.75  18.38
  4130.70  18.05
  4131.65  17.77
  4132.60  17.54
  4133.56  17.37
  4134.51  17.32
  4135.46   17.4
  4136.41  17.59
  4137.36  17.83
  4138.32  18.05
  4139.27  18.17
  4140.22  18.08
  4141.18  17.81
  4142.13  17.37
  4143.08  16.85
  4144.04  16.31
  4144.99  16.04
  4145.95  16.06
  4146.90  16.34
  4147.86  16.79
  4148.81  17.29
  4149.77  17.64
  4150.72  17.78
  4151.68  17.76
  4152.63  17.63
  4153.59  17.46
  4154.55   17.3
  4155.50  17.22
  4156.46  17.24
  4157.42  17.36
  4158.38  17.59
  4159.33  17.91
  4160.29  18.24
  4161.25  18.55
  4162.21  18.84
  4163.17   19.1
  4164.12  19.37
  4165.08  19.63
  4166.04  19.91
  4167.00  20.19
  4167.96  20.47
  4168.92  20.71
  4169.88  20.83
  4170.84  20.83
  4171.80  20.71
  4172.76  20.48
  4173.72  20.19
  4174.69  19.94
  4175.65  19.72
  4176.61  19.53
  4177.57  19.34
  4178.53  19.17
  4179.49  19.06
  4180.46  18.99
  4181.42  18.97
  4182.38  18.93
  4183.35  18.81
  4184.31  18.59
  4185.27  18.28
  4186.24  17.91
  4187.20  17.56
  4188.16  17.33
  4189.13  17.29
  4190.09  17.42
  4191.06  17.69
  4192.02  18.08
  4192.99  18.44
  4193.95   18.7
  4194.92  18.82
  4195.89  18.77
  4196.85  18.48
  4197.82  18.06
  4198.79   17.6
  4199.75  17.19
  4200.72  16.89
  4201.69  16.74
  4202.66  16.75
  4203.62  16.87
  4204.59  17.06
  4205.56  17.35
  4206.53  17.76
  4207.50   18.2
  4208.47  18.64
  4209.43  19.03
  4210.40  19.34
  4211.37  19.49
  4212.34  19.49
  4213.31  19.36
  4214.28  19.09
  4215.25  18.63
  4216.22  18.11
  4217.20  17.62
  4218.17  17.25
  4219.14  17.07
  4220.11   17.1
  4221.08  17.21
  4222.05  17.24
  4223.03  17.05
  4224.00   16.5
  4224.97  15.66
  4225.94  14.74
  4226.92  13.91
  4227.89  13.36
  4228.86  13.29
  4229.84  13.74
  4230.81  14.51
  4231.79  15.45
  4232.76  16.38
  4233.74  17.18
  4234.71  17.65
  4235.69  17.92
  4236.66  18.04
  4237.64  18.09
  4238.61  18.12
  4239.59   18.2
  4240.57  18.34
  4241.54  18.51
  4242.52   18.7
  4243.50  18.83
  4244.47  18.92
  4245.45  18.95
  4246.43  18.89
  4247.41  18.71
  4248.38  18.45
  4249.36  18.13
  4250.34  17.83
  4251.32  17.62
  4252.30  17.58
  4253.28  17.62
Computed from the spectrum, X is -3.2 AA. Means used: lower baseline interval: 17.6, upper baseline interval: 15.9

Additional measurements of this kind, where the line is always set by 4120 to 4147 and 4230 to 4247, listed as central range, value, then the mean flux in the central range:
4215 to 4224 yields 0.2 AA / 17.4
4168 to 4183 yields -1.4 AA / 19.8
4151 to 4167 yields 0.0 AA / 18.2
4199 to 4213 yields 0.0 AA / 17.9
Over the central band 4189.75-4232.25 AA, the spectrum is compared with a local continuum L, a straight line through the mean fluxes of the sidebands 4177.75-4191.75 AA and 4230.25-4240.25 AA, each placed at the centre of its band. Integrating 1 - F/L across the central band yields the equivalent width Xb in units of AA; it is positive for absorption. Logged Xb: 1.08 AA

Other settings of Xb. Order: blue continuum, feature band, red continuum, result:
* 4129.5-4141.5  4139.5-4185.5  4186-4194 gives -1.91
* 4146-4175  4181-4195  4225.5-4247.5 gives -0.10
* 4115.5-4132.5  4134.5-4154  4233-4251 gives 2.15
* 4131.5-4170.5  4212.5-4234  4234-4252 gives 2.14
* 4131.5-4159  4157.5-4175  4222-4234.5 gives -2.88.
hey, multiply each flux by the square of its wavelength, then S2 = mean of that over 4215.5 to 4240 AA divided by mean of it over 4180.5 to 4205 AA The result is 0.93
